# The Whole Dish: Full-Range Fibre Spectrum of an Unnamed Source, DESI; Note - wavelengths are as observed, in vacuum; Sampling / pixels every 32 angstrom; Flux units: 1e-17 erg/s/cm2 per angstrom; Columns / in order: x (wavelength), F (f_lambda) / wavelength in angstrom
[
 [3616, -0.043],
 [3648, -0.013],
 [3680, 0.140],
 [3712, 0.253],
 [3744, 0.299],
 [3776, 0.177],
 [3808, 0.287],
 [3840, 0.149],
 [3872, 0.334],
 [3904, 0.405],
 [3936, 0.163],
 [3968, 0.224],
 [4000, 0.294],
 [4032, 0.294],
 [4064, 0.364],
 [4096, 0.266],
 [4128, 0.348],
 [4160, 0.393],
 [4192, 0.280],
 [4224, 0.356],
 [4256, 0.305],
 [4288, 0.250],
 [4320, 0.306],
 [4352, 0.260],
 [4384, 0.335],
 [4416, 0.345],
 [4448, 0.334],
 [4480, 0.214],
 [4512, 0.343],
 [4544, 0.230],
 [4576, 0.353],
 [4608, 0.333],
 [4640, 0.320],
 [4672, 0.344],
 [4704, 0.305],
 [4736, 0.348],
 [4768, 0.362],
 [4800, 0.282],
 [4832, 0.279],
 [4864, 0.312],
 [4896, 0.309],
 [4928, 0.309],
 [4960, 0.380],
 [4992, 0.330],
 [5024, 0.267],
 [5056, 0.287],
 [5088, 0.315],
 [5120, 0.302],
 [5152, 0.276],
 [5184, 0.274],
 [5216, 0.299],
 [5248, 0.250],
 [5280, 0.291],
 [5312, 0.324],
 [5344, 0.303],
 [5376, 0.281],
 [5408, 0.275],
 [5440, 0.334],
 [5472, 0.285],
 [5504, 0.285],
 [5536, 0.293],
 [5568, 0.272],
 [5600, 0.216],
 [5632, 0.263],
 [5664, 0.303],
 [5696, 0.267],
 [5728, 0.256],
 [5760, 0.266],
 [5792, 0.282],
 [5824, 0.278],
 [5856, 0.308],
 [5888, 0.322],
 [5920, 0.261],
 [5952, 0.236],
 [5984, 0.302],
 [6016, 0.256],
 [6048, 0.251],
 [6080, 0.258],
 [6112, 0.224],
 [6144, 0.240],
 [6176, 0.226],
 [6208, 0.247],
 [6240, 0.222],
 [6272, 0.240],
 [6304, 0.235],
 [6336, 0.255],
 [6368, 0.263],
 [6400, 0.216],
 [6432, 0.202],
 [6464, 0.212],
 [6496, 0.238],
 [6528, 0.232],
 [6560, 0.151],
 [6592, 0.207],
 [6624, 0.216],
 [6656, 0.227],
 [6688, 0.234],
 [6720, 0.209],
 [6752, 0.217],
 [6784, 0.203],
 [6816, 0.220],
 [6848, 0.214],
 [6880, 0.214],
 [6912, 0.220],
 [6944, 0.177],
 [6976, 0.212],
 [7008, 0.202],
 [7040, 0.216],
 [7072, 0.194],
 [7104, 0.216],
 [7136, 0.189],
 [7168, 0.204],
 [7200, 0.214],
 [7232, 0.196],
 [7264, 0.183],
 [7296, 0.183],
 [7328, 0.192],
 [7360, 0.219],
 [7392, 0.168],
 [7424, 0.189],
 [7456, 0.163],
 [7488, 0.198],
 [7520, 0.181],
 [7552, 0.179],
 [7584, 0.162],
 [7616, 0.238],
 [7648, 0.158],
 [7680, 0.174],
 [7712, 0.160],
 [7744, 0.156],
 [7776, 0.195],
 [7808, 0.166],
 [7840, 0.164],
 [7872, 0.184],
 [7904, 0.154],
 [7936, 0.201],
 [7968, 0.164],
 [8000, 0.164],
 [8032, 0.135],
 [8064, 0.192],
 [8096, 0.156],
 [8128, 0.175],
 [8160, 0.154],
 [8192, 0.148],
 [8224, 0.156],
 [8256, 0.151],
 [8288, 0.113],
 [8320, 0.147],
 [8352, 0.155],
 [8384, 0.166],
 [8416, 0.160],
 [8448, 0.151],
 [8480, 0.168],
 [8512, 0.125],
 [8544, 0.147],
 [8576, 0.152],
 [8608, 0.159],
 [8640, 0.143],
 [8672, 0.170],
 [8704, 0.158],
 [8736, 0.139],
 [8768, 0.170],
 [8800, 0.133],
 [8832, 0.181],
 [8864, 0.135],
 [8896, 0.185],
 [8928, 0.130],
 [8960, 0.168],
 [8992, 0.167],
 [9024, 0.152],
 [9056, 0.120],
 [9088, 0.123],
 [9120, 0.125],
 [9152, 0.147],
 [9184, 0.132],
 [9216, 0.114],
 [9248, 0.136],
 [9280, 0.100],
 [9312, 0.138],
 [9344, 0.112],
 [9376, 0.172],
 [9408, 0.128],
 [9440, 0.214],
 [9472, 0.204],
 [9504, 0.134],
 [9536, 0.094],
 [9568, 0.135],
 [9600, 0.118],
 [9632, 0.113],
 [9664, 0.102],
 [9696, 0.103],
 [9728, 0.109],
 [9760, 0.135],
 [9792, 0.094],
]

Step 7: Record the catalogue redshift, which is 0.000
